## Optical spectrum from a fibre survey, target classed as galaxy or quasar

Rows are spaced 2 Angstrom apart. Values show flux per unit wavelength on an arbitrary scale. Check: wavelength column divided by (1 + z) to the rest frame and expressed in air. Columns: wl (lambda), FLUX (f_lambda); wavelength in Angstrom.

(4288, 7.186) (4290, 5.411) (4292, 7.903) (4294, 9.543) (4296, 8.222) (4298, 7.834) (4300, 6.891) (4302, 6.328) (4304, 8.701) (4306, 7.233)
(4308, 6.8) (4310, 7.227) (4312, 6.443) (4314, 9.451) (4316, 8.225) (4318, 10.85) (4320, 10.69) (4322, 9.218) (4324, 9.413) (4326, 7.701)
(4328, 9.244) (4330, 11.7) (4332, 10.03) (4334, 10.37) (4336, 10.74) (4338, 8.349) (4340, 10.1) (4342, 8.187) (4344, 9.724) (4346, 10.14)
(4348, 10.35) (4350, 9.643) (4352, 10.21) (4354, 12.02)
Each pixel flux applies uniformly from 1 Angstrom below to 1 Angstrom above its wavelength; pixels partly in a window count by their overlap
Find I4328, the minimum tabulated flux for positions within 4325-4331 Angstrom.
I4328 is 7.701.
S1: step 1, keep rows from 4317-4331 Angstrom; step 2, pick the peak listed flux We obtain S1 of 11.7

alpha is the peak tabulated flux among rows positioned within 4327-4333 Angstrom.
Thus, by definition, 11.7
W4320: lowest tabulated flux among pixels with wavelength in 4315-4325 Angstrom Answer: 8.225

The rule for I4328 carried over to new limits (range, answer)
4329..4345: 8.187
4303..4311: 6.8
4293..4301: 6.891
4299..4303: 6.328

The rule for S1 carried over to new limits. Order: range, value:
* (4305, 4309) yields 7.233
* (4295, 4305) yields 8.701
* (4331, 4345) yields 10.74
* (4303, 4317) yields 9.451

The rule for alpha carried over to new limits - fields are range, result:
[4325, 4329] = 9.244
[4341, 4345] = 9.724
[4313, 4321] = 10.85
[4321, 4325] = 9.413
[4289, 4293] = 7.903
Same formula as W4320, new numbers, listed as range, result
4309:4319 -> 6.443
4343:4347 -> 9.724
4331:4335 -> 10.03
